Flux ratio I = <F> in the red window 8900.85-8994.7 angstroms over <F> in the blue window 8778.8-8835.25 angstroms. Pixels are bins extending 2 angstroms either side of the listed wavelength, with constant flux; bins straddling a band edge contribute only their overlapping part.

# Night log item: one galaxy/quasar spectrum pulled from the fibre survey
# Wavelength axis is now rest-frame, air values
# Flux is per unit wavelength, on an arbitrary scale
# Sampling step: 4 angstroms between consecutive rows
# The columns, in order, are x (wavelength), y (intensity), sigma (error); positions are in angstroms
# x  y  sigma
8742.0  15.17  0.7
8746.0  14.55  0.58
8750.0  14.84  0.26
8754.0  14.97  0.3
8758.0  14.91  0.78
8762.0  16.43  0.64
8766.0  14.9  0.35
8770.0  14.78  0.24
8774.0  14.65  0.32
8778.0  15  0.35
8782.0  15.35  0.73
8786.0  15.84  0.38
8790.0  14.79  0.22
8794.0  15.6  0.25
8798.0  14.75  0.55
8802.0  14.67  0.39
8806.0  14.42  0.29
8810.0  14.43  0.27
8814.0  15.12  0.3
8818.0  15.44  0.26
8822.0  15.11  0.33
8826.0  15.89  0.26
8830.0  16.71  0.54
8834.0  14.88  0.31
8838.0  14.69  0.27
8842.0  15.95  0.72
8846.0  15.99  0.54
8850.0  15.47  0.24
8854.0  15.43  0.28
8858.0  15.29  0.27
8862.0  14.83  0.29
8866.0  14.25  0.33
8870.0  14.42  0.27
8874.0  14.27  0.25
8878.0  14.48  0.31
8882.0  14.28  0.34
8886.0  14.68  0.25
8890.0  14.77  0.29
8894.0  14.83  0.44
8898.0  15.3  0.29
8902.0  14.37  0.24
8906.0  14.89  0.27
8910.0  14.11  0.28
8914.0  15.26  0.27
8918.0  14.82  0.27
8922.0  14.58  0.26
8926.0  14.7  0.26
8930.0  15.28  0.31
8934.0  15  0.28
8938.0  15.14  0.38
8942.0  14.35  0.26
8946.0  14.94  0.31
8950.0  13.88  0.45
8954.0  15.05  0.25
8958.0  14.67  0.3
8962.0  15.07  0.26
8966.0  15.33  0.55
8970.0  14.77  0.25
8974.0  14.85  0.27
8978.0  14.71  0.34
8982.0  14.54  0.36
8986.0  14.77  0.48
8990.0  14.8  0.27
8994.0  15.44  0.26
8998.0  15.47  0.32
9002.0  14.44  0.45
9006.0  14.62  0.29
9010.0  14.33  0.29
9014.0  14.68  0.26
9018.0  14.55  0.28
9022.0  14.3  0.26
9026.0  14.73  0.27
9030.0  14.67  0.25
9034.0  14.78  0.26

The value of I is 1.0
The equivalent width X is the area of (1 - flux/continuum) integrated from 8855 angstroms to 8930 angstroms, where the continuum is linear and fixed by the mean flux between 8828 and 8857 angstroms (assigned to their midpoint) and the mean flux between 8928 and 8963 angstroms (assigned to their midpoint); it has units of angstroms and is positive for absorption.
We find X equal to 2.5 angstroms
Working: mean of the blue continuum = 15.6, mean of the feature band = 14.7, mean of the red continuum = 14.8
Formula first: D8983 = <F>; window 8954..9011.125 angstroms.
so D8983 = 14.9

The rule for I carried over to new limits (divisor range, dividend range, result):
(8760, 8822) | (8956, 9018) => 0.98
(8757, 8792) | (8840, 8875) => 1.00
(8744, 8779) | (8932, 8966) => 0.99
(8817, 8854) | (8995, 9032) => 0.94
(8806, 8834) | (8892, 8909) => 0.97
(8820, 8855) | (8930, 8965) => 0.95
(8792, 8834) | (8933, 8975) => 0.97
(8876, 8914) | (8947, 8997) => 1.01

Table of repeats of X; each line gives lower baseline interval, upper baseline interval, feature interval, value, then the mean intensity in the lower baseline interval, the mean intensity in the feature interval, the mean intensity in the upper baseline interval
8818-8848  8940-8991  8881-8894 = 0.5 angstroms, 15.6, 14.6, 14.7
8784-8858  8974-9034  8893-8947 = 0.6 angstroms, 15.3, 14.8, 14.7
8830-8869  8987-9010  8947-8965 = 0.3 angstroms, 15.3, 14.7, 14.9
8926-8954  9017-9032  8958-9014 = -0.7 angstroms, 14.8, 14.8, 14.6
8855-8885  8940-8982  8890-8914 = -0.2 angstroms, 14.6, 14.8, 14.8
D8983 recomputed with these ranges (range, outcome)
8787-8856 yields 15.3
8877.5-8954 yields 14.7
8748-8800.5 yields 15.1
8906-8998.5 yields 14.8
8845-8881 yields 14.9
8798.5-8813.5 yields 14.6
